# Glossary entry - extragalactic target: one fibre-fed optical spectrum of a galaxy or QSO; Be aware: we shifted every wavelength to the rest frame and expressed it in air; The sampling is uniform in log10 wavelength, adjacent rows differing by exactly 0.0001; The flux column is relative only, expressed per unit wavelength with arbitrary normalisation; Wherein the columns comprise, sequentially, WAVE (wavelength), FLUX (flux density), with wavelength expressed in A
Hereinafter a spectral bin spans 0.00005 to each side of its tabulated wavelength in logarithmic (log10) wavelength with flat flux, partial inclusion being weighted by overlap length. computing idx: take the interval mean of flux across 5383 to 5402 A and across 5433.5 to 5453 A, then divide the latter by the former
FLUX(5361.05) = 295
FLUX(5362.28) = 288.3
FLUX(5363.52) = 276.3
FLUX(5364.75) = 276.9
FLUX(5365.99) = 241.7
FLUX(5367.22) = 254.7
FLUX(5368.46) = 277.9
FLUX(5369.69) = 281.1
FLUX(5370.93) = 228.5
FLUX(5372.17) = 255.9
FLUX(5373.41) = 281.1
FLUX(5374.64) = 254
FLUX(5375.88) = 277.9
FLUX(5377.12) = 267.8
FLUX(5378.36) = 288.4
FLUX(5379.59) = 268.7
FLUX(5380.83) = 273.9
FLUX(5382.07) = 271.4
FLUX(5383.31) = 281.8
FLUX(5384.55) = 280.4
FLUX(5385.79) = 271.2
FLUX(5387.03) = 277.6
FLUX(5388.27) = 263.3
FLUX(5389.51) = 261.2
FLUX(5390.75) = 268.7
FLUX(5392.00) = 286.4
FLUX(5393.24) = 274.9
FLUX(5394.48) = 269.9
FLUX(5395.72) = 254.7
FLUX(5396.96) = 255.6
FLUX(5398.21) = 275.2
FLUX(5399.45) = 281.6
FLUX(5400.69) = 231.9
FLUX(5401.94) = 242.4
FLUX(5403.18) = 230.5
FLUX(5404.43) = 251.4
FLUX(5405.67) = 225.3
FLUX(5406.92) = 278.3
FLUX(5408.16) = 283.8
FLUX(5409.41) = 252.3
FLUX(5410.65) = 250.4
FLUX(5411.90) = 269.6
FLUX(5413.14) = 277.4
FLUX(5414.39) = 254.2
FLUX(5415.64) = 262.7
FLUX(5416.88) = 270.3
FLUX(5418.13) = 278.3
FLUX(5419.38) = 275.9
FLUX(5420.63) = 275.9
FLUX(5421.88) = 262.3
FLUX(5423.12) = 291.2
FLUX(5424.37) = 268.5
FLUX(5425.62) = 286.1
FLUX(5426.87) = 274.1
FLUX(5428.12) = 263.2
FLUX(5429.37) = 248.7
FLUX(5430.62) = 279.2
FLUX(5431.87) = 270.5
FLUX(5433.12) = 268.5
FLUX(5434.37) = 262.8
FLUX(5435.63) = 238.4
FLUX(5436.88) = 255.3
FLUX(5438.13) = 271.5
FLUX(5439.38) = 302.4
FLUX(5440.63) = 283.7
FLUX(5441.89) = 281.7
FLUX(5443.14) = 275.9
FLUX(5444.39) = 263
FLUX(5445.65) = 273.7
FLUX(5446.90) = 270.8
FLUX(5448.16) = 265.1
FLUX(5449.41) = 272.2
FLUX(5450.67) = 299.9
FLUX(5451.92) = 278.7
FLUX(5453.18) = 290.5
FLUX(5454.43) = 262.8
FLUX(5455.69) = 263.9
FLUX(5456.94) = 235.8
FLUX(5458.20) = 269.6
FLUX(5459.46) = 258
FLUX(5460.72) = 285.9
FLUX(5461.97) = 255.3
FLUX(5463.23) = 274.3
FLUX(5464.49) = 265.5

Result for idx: 1.02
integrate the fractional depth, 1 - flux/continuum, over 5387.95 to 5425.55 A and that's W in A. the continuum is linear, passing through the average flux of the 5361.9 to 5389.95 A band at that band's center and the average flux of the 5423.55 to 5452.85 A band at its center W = 0.88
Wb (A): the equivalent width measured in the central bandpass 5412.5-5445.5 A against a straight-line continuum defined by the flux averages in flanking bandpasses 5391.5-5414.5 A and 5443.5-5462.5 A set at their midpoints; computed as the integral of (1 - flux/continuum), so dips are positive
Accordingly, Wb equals -0.7 A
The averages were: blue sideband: 260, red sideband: 270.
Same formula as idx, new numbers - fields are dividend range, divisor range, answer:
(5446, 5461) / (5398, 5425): 1.03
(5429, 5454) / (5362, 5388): 1.01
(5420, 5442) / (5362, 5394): 1.00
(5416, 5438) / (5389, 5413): 1.03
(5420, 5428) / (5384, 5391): 1.02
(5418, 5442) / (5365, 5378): 1.03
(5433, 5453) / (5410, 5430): 1.01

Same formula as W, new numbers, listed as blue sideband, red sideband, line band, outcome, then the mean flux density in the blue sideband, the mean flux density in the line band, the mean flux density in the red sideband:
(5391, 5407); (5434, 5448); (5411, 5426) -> -0.47 A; 258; 272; 271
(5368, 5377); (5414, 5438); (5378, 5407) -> 0.15 A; 265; 265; 268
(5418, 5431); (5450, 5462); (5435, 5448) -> 0.01 A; 273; 271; 271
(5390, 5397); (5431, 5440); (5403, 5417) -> 0.48 A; 269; 259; 267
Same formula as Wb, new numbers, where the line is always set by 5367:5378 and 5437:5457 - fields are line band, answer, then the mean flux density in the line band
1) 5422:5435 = 0.1 A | 271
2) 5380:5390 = -0.2 A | 273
